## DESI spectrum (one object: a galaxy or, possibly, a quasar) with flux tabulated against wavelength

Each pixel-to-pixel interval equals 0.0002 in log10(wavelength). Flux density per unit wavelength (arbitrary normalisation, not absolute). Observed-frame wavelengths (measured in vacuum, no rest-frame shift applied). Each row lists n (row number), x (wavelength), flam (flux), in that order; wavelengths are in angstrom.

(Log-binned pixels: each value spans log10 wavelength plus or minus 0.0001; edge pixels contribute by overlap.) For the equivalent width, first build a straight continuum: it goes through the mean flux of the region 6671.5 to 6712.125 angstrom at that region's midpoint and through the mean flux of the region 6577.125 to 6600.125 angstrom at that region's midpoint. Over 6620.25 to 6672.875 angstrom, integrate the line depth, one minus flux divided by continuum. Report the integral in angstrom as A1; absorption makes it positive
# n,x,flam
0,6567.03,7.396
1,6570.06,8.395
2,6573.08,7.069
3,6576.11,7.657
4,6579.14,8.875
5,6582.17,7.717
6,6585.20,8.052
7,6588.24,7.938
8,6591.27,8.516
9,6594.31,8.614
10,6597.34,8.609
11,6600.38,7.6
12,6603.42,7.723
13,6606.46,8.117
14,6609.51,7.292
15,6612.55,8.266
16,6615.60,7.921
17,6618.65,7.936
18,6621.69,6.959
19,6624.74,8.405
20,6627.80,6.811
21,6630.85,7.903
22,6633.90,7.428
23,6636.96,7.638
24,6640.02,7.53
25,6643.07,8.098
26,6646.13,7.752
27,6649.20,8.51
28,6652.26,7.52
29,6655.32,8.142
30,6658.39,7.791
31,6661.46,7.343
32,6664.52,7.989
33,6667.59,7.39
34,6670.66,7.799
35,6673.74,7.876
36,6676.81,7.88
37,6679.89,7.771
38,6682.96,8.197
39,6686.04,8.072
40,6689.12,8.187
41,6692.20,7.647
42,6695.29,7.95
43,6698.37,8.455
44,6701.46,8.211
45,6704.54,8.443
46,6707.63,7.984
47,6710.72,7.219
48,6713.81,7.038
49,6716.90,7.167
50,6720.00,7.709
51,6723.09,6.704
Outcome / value 2.6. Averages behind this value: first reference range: 8.28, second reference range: 7.99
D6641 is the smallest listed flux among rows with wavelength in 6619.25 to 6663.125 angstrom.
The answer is 6.811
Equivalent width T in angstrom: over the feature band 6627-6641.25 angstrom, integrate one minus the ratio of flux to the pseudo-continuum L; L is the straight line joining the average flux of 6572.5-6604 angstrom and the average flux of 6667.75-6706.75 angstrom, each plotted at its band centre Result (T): 0.98 angstrom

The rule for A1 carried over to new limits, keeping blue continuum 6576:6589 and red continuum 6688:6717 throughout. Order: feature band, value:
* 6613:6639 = 1.2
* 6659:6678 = 0.5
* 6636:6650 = 0.2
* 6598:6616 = 0.4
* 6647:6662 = 0.1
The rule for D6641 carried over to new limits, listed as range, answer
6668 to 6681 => 7.771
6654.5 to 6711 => 7.219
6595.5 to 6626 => 6.959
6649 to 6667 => 7.343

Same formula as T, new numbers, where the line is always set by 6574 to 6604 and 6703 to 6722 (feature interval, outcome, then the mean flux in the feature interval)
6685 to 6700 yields -0.8 angstrom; 8.06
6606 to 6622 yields 0.5 angstrom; 7.78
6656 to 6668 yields 0.2 angstrom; 7.69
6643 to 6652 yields -0.2 angstrom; 8.03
